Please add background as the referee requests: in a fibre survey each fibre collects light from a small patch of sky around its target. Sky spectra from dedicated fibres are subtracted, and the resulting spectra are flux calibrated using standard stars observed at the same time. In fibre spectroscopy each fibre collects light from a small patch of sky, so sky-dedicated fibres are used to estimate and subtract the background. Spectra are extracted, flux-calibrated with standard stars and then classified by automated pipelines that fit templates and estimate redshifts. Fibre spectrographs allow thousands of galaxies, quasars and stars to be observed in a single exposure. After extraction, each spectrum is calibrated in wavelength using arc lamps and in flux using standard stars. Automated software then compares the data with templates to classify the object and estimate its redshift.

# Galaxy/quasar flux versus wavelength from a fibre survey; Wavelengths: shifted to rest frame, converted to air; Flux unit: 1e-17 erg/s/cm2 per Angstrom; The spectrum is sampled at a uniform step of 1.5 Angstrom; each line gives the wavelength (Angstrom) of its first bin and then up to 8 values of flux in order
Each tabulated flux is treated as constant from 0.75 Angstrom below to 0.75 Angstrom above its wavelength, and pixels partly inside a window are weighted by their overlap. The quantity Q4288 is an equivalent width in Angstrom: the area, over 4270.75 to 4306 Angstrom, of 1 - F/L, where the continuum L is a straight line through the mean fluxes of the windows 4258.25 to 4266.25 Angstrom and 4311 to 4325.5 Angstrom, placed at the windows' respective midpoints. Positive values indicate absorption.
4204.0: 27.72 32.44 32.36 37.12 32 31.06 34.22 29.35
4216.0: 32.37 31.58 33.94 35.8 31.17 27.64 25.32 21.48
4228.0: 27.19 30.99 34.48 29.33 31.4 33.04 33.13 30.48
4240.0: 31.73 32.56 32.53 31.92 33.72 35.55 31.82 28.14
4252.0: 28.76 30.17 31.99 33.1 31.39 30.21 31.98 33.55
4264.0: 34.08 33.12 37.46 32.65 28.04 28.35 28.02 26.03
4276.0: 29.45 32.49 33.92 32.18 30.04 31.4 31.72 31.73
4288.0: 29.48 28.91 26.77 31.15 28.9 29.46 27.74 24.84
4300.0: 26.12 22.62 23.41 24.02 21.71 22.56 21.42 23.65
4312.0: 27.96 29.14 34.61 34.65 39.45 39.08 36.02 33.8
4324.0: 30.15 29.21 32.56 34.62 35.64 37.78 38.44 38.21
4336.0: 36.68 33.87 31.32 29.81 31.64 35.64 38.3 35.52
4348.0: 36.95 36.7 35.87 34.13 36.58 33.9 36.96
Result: 4.8 Angstrom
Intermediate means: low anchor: 32.5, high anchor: 33.5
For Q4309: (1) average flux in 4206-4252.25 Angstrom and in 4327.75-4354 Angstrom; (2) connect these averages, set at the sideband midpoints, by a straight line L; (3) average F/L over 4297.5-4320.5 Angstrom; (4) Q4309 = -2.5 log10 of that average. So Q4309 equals 0.229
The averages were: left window 31.4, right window 35.4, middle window 27.8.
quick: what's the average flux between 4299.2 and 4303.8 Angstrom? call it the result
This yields 24.1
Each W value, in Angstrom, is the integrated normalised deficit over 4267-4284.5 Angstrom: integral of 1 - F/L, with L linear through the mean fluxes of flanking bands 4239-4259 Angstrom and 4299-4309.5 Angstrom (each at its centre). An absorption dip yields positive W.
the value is -1.89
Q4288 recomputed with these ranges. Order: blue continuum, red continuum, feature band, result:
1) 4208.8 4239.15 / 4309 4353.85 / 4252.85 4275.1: 0.5 Angstrom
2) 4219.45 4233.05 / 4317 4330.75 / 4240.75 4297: 0.8 Angstrom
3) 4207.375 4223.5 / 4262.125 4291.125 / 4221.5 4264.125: 1.2 Angstrom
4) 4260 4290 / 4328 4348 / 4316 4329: 0.0 Angstrom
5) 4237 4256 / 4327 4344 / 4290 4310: 4.8 Angstrom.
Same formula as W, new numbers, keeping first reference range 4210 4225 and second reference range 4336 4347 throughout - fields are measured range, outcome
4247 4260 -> 0.4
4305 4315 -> 2.4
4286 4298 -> 1.4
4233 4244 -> 0.0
